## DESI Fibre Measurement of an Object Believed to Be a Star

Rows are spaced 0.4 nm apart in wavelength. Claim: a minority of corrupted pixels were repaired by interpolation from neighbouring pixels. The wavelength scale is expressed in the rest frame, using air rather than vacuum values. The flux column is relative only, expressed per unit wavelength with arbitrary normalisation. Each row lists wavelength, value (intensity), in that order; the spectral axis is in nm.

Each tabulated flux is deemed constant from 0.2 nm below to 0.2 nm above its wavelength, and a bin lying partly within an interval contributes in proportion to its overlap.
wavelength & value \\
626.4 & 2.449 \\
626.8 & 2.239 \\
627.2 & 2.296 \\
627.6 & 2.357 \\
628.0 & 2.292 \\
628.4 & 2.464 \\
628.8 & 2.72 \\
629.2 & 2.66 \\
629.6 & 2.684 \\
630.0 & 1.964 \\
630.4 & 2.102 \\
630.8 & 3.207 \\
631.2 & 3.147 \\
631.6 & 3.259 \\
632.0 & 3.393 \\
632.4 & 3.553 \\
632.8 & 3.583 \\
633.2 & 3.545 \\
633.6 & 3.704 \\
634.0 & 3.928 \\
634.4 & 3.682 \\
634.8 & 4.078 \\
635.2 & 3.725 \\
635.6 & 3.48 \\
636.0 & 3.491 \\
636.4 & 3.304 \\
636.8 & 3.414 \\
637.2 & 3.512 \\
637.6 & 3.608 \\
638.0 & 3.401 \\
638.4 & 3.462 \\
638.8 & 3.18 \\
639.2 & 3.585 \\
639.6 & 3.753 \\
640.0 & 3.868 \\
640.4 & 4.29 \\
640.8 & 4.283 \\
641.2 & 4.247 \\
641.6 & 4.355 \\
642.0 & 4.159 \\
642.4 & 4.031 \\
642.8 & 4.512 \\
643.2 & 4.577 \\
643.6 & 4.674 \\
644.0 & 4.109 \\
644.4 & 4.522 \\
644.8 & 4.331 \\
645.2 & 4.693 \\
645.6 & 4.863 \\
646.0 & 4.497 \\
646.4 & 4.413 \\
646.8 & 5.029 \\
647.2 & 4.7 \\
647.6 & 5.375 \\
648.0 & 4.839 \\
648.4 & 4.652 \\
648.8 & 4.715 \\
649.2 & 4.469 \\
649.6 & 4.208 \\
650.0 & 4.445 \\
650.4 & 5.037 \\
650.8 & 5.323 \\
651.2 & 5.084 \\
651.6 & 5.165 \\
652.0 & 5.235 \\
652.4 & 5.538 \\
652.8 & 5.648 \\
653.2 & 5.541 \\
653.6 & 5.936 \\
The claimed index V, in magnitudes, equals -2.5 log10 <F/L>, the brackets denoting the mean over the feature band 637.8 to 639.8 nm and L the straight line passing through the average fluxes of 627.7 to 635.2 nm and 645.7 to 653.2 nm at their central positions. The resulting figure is 0.11 mag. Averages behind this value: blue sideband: 3.12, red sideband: 4.93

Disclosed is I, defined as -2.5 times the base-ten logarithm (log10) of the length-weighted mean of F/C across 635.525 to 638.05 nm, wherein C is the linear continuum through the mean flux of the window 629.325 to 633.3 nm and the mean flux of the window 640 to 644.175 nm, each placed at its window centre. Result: 0.06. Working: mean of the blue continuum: 3.02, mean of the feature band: 3.46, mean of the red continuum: 4.3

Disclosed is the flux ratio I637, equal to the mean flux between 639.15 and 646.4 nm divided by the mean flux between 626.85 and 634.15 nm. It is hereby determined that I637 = 1.48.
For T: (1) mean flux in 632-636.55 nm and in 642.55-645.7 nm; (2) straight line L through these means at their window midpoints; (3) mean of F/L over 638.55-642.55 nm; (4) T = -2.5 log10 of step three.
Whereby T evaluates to 0.06 mag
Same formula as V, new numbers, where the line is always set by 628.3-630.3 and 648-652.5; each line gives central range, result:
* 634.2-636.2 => -0.17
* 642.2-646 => -0.08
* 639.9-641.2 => -0.11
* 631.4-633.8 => -0.22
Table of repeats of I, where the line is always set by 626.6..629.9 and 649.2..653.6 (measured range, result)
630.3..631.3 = -0.042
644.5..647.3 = -0.035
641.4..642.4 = -0.048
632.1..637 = -0.145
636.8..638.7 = 0.024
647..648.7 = -0.037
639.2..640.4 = -0.018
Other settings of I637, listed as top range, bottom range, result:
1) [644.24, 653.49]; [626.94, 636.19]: 1.58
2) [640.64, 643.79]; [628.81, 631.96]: 1.58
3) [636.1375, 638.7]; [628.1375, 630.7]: 1.40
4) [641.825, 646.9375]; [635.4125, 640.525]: 1.26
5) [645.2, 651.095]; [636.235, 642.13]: 1.27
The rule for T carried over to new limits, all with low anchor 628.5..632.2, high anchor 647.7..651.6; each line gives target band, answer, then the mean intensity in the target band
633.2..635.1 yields -0.20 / 3.81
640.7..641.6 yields -0.10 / 4.28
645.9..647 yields -0.05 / 4.66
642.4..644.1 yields -0.08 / 4.44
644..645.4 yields -0.05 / 4.46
